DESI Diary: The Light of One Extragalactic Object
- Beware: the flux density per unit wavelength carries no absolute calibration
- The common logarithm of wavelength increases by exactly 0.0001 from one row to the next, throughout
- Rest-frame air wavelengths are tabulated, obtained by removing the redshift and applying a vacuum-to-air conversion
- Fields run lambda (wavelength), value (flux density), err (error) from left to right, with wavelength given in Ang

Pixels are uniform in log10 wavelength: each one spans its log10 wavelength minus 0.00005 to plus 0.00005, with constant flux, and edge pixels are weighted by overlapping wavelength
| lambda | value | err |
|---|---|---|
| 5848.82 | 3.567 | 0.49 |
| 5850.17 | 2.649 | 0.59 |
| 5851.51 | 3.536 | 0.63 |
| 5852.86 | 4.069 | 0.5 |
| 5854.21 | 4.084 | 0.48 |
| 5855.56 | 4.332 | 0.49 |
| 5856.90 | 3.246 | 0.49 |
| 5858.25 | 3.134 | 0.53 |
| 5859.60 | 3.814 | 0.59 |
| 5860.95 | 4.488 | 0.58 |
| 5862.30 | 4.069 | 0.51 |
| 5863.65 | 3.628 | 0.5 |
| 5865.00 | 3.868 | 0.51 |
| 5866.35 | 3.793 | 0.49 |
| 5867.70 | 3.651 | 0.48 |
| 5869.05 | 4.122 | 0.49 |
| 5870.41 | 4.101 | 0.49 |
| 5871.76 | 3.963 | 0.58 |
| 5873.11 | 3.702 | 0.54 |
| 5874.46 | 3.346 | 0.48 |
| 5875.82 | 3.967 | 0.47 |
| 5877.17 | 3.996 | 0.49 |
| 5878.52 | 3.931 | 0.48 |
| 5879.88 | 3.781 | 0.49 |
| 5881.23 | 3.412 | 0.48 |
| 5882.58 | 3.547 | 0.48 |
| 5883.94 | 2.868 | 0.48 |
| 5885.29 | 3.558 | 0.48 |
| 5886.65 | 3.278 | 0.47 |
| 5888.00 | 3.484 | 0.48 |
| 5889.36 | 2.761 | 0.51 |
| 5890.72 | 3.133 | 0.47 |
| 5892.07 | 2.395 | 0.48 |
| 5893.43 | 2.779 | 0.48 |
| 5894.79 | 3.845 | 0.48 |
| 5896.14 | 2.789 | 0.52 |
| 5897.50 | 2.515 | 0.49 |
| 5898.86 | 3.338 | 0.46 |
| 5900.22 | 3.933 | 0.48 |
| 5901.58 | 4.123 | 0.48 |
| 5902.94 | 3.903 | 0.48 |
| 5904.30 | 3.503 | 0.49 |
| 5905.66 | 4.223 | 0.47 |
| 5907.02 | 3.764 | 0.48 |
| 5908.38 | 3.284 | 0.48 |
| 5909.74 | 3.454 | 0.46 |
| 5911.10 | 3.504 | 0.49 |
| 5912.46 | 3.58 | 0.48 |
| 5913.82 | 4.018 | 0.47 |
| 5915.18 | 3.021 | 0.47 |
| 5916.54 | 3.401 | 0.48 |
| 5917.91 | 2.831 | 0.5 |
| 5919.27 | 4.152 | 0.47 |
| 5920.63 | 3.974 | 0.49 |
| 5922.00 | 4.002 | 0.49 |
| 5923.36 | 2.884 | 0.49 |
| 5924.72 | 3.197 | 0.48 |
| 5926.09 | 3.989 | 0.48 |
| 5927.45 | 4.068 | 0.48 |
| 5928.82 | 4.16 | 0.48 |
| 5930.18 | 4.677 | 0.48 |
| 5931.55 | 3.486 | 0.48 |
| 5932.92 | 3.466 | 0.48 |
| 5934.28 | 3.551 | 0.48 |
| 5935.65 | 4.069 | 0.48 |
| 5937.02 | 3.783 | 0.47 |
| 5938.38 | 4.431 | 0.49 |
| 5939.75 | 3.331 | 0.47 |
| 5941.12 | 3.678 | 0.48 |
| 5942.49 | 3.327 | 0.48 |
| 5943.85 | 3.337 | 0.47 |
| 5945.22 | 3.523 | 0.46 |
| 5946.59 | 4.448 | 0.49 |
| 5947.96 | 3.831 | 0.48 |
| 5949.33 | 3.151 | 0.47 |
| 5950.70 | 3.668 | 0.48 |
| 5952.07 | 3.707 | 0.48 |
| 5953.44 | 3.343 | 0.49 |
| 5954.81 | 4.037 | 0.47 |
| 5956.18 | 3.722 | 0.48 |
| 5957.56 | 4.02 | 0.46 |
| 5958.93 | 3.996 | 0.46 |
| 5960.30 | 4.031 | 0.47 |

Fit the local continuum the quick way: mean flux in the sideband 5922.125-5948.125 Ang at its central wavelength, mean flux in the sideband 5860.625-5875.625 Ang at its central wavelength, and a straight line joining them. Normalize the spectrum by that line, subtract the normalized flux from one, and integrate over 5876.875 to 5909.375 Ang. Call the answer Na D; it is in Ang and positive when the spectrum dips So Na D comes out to 3.5 Ang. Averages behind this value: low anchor 3.87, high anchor 3.75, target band 3.42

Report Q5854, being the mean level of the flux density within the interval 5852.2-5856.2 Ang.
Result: 4.16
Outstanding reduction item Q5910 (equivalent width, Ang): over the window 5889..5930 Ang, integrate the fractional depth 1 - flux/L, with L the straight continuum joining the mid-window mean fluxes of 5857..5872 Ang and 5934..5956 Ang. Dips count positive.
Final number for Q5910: 2.84 Ang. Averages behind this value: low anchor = 3.85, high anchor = 3.7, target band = 3.51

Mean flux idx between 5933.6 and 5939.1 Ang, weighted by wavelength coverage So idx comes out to 3.96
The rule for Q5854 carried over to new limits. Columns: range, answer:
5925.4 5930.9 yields 4.21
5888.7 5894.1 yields 2.77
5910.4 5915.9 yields 3.53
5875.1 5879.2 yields 3.96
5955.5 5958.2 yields 3.86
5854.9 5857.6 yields 3.79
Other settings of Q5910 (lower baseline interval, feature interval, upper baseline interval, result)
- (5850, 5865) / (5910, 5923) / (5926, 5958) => 0.7 Ang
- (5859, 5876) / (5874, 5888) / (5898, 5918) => 0.8 Ang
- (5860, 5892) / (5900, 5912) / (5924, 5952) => -0.1 Ang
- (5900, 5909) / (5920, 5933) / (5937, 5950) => -0.2 Ang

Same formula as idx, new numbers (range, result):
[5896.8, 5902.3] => 3.47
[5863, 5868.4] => 3.74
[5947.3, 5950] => 3.49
